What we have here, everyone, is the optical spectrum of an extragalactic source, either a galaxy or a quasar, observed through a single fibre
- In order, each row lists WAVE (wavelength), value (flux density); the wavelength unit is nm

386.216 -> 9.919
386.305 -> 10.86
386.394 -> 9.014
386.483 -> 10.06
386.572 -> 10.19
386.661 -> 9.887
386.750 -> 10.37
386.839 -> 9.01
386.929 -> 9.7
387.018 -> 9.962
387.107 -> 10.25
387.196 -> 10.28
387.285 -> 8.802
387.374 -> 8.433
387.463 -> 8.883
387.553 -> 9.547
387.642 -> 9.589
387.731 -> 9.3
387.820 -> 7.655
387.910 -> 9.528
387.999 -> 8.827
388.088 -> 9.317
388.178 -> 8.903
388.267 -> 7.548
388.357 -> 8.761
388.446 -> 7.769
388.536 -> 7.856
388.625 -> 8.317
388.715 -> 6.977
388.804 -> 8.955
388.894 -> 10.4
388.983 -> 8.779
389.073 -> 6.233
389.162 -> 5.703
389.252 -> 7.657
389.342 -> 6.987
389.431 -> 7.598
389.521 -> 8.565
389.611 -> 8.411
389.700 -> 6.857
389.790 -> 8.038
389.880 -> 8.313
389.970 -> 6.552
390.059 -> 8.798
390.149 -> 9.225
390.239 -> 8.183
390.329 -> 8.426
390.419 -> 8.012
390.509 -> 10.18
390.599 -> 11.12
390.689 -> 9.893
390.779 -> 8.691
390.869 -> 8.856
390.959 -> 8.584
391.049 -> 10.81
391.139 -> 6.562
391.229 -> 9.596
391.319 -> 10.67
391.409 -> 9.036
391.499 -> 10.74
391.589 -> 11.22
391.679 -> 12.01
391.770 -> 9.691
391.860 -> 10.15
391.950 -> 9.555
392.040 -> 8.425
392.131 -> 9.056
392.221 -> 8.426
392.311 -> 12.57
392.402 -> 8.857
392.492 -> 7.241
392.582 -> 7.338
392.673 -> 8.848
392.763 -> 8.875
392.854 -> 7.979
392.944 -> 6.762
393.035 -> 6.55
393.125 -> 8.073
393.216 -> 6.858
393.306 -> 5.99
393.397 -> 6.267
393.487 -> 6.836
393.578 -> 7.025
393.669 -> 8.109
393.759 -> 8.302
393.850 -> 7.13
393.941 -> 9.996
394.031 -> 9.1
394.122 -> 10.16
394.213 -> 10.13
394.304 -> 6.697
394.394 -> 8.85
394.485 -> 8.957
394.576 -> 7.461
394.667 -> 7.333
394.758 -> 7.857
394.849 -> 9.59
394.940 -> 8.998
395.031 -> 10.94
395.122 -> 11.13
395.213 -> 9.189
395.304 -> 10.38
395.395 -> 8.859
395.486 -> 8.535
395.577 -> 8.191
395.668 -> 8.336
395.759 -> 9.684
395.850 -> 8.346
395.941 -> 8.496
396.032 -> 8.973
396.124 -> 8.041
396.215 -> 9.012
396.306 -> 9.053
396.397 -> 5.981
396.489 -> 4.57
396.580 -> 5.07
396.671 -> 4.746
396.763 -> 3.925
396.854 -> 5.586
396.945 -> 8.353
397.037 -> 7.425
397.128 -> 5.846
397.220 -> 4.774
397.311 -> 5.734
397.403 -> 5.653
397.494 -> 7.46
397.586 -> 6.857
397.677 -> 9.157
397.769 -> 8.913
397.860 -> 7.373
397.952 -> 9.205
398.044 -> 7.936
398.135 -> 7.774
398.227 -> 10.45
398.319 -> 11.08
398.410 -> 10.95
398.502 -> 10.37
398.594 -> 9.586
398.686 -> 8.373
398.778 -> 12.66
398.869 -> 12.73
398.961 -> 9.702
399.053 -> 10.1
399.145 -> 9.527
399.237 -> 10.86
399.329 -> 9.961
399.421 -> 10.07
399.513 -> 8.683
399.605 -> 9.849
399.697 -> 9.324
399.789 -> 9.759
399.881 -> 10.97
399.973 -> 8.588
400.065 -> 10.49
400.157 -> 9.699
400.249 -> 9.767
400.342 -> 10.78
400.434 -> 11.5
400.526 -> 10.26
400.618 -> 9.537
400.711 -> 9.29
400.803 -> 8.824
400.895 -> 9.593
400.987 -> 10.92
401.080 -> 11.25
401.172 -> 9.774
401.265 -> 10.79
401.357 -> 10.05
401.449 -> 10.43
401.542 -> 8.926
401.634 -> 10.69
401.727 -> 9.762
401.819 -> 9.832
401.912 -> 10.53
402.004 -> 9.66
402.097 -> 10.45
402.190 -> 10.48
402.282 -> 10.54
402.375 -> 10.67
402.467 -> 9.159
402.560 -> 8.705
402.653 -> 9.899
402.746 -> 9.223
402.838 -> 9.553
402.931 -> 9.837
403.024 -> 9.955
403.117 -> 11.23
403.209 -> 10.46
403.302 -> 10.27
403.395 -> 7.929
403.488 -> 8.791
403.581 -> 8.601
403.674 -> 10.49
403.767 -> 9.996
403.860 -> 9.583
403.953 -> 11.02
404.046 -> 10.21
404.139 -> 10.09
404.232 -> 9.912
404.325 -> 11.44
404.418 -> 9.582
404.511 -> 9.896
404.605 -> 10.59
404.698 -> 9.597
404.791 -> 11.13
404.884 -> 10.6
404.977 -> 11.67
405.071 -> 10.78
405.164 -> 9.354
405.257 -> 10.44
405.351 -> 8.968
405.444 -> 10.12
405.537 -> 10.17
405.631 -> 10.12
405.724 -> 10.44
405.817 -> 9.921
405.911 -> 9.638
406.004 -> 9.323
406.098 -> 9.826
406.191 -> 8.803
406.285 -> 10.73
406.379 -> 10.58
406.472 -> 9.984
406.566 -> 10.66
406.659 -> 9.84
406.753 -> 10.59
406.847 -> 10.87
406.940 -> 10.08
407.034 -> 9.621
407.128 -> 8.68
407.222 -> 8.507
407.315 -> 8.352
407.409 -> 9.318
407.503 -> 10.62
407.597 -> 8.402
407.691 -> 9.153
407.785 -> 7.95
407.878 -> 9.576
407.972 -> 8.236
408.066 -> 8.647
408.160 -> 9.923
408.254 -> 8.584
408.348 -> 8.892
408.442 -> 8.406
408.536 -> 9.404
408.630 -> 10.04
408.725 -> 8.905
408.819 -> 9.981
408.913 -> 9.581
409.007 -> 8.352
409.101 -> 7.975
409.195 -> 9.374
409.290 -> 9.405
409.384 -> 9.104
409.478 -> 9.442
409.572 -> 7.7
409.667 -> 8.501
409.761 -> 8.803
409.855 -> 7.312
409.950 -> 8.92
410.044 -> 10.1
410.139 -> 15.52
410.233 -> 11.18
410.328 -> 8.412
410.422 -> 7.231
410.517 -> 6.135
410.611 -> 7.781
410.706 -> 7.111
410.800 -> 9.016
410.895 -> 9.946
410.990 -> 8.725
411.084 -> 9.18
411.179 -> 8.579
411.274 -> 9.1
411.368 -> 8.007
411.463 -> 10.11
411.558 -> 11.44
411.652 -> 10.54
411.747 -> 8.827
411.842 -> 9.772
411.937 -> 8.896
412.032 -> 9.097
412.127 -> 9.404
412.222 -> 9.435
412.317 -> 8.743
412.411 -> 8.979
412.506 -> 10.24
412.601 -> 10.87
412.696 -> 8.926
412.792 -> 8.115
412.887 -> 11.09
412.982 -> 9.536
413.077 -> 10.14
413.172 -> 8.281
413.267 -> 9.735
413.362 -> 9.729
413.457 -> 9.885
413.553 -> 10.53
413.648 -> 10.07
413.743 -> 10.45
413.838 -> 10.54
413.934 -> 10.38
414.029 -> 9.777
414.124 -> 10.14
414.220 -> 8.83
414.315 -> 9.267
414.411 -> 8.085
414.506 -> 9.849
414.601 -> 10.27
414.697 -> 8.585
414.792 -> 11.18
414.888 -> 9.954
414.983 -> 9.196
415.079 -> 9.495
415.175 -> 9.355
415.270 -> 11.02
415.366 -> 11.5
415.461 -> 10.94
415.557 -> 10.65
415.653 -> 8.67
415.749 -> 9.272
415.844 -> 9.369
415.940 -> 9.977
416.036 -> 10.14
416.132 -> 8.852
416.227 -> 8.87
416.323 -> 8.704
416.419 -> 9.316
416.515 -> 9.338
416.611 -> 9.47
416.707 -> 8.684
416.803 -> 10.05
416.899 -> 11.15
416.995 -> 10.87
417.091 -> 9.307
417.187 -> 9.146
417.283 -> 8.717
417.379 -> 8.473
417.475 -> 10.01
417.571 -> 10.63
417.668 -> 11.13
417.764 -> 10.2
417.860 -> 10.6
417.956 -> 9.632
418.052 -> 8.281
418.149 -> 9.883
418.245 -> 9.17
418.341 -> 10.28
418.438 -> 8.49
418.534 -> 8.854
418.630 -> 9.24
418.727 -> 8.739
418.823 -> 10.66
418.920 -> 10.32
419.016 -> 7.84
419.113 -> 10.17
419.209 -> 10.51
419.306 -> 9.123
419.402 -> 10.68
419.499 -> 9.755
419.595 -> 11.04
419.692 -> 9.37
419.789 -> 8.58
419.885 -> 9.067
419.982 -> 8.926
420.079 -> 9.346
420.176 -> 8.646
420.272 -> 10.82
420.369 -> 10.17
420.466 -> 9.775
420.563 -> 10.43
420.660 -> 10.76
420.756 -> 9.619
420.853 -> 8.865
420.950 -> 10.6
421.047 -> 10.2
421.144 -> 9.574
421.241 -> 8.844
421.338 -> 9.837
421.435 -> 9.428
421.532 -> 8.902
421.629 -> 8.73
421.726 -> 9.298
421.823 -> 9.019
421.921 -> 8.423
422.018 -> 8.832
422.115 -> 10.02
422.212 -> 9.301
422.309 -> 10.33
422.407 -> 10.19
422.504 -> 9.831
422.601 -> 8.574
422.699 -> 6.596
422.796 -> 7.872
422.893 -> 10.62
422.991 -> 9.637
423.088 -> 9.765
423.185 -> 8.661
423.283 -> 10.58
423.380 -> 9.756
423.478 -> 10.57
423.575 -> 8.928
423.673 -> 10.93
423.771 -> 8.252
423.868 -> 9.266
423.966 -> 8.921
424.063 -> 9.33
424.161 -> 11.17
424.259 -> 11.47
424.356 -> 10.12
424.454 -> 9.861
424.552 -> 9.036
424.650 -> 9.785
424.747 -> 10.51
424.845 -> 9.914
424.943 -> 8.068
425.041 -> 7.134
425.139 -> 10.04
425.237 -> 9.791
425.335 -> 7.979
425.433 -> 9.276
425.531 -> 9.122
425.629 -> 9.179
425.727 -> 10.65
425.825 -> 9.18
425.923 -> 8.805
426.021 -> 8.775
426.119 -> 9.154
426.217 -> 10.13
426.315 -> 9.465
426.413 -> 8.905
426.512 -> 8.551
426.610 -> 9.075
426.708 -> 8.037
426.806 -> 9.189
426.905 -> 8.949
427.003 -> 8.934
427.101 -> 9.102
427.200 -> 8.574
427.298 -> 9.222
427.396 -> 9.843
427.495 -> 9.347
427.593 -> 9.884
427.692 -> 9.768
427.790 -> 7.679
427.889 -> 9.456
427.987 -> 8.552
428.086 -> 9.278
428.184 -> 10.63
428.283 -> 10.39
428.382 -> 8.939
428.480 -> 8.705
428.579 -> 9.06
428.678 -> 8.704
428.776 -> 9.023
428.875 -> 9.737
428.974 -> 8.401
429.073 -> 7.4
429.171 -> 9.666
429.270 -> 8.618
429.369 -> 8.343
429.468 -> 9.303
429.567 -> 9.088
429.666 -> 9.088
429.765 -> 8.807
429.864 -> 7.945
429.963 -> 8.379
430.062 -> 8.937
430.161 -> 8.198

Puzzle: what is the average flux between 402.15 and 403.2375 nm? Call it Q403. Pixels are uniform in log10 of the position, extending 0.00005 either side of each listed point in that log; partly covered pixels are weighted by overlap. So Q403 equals 9.97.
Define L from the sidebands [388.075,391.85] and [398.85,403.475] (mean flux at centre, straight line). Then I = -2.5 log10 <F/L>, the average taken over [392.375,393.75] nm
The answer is 0.21 mag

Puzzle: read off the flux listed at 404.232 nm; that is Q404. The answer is 9.912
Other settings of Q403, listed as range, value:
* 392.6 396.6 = 8.23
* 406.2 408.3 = 9.48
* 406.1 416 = 9.46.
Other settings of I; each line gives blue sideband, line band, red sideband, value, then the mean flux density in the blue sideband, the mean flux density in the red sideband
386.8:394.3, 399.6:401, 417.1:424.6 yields -0.113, 8.65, 9.57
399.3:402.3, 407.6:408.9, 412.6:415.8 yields 0.099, 10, 9.82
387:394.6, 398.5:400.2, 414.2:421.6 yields -0.128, 8.62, 9.66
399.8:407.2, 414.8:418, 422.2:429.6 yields -0.022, 10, 9.27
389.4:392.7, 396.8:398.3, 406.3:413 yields 0.221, 9.06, 9.28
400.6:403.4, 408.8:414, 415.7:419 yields 0.043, 9.98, 9.57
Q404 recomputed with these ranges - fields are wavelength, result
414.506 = 9.849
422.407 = 10.19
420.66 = 10.76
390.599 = 11.12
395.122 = 11.13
